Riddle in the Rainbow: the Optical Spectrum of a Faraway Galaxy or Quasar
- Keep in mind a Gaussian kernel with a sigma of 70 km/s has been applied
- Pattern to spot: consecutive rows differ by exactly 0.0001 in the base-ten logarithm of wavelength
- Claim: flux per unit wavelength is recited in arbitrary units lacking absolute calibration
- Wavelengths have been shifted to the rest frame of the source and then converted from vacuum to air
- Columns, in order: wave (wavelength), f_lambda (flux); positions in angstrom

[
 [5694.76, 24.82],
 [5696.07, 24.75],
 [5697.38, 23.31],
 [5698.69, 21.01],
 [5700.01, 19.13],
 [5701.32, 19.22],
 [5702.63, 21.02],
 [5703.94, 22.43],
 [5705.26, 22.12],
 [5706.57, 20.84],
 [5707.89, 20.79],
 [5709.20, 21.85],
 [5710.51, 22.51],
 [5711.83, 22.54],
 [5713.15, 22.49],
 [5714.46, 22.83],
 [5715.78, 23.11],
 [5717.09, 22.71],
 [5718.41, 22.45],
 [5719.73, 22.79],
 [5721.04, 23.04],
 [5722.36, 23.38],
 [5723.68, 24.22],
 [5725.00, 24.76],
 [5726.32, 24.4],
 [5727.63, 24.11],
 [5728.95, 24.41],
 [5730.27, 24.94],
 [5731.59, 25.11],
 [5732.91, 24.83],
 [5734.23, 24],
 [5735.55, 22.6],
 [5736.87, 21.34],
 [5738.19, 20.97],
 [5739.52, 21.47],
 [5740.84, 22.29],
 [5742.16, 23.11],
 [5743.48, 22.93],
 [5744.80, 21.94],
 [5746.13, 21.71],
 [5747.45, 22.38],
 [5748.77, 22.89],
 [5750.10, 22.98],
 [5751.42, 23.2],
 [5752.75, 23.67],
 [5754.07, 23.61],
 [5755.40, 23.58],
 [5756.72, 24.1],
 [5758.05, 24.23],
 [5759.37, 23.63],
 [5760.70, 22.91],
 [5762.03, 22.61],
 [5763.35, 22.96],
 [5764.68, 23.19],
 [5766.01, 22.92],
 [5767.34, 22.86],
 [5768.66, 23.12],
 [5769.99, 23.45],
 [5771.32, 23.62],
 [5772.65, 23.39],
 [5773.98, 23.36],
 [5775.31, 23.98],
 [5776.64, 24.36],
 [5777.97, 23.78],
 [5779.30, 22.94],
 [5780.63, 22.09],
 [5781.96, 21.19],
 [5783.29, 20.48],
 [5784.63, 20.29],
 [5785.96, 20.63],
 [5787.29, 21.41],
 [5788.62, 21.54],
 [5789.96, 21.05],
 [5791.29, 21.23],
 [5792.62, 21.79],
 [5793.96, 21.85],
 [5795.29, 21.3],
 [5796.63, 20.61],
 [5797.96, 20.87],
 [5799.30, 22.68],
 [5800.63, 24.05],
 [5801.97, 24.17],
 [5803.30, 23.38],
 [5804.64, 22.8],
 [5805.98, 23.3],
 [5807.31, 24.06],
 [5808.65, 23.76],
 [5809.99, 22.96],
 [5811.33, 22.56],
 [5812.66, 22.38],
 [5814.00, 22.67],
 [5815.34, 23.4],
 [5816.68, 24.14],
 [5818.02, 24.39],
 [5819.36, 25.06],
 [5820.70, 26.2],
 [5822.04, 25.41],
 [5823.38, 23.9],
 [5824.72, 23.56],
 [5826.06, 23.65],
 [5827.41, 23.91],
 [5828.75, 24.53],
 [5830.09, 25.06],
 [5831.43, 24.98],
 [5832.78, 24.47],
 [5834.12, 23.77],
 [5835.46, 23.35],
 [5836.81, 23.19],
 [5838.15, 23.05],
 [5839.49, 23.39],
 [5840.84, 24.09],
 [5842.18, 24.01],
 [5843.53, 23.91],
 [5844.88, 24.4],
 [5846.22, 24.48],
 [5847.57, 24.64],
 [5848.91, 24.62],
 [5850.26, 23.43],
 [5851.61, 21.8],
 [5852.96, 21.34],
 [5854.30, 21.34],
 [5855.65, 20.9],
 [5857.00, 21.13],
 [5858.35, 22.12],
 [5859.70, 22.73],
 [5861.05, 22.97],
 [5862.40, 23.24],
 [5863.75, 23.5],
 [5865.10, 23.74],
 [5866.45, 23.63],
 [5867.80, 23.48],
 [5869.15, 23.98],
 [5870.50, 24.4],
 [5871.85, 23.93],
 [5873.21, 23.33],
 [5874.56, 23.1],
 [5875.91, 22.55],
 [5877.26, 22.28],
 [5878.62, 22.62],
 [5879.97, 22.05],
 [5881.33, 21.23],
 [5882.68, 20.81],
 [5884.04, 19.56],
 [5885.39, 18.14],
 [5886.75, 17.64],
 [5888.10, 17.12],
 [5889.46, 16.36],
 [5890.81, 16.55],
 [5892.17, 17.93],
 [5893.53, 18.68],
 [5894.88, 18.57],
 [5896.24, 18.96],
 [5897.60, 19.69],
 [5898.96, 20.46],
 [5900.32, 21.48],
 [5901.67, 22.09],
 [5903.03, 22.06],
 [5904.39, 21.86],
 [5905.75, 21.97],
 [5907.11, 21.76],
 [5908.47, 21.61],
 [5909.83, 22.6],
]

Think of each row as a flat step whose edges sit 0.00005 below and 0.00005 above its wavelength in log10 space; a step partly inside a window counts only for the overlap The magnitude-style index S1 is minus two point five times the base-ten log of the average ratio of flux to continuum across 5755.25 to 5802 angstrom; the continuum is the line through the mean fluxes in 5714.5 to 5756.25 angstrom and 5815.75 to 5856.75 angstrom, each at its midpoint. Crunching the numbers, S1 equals 0.04 mag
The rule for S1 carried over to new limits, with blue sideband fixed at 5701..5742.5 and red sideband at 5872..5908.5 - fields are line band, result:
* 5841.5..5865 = -0.101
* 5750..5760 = -0.064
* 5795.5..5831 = -0.100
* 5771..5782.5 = -0.057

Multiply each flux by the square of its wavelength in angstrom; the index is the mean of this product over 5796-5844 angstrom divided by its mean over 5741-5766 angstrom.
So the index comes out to 1.0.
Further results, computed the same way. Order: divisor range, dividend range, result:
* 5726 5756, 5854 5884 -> 1.02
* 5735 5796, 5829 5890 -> 1.04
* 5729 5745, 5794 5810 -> 1.01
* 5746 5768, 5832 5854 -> 1.05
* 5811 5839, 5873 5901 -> 0.85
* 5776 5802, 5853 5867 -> 1.05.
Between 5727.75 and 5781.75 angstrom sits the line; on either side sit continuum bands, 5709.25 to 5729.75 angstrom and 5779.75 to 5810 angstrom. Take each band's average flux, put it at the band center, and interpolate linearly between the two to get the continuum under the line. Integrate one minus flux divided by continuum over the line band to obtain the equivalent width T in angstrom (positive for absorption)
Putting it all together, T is -1.12 angstrom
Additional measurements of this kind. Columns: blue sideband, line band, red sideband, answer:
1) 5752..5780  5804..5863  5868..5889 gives -3.3 angstrom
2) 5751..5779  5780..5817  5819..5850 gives 2.5 angstrom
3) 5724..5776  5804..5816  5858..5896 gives -0.4 angstrom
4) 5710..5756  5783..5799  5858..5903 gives 0.9 angstrom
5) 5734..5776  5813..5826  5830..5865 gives -0.6 angstrom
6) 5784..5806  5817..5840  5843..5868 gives -1.8 angstrom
